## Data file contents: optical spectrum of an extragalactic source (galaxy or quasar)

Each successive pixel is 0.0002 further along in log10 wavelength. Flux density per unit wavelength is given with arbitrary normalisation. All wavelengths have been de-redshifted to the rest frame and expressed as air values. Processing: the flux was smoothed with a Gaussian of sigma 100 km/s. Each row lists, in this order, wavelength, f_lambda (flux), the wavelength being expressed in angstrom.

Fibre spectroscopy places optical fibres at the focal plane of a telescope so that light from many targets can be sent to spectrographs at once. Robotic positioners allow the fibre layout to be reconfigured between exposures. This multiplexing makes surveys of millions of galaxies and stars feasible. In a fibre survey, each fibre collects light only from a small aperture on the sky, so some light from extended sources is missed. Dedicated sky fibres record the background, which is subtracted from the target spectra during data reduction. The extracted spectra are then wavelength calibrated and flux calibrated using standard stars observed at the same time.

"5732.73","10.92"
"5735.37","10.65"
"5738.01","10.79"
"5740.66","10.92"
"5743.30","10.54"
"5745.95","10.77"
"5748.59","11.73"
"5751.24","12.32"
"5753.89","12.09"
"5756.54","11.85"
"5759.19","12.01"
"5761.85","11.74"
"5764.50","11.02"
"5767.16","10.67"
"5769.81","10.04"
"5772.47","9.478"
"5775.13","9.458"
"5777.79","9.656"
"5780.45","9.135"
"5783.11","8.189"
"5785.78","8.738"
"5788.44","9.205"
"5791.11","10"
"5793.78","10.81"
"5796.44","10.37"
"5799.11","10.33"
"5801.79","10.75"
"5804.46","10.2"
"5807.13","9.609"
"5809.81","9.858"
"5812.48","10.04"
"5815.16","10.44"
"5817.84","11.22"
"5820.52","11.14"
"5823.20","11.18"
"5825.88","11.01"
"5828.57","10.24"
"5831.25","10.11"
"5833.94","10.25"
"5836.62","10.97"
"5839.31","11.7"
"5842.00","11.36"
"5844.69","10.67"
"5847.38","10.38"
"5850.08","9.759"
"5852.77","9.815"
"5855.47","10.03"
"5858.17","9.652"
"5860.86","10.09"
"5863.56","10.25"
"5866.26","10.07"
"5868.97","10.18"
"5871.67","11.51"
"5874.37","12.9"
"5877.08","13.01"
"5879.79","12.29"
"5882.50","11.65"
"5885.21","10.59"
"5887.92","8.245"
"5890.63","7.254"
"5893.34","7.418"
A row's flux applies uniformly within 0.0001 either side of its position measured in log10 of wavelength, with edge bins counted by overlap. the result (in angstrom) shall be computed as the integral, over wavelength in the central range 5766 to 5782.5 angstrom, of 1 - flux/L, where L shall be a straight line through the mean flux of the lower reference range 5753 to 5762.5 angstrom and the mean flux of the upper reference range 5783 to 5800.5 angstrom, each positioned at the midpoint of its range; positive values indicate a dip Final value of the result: 1.8 angstrom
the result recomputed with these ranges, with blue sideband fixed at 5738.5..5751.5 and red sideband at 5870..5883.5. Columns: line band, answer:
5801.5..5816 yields 2.0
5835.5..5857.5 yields 2.6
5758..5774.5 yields 0.8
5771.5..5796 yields 4.3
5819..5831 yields 1.0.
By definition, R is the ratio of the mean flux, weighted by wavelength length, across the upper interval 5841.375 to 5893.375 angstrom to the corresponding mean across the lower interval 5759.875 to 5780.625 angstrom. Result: 1.0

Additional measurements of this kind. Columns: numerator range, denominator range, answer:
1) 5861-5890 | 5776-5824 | 1.09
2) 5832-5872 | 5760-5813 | 1.04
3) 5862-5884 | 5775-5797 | 1.21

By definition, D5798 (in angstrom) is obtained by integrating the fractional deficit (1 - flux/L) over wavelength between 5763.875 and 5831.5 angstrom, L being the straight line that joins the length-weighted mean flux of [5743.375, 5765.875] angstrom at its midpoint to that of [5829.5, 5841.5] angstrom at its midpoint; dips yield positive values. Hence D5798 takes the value 6.4 angstrom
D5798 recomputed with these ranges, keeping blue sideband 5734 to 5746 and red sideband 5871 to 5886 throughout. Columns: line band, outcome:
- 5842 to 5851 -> 1.0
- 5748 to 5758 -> -1.1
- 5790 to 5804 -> 1.0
